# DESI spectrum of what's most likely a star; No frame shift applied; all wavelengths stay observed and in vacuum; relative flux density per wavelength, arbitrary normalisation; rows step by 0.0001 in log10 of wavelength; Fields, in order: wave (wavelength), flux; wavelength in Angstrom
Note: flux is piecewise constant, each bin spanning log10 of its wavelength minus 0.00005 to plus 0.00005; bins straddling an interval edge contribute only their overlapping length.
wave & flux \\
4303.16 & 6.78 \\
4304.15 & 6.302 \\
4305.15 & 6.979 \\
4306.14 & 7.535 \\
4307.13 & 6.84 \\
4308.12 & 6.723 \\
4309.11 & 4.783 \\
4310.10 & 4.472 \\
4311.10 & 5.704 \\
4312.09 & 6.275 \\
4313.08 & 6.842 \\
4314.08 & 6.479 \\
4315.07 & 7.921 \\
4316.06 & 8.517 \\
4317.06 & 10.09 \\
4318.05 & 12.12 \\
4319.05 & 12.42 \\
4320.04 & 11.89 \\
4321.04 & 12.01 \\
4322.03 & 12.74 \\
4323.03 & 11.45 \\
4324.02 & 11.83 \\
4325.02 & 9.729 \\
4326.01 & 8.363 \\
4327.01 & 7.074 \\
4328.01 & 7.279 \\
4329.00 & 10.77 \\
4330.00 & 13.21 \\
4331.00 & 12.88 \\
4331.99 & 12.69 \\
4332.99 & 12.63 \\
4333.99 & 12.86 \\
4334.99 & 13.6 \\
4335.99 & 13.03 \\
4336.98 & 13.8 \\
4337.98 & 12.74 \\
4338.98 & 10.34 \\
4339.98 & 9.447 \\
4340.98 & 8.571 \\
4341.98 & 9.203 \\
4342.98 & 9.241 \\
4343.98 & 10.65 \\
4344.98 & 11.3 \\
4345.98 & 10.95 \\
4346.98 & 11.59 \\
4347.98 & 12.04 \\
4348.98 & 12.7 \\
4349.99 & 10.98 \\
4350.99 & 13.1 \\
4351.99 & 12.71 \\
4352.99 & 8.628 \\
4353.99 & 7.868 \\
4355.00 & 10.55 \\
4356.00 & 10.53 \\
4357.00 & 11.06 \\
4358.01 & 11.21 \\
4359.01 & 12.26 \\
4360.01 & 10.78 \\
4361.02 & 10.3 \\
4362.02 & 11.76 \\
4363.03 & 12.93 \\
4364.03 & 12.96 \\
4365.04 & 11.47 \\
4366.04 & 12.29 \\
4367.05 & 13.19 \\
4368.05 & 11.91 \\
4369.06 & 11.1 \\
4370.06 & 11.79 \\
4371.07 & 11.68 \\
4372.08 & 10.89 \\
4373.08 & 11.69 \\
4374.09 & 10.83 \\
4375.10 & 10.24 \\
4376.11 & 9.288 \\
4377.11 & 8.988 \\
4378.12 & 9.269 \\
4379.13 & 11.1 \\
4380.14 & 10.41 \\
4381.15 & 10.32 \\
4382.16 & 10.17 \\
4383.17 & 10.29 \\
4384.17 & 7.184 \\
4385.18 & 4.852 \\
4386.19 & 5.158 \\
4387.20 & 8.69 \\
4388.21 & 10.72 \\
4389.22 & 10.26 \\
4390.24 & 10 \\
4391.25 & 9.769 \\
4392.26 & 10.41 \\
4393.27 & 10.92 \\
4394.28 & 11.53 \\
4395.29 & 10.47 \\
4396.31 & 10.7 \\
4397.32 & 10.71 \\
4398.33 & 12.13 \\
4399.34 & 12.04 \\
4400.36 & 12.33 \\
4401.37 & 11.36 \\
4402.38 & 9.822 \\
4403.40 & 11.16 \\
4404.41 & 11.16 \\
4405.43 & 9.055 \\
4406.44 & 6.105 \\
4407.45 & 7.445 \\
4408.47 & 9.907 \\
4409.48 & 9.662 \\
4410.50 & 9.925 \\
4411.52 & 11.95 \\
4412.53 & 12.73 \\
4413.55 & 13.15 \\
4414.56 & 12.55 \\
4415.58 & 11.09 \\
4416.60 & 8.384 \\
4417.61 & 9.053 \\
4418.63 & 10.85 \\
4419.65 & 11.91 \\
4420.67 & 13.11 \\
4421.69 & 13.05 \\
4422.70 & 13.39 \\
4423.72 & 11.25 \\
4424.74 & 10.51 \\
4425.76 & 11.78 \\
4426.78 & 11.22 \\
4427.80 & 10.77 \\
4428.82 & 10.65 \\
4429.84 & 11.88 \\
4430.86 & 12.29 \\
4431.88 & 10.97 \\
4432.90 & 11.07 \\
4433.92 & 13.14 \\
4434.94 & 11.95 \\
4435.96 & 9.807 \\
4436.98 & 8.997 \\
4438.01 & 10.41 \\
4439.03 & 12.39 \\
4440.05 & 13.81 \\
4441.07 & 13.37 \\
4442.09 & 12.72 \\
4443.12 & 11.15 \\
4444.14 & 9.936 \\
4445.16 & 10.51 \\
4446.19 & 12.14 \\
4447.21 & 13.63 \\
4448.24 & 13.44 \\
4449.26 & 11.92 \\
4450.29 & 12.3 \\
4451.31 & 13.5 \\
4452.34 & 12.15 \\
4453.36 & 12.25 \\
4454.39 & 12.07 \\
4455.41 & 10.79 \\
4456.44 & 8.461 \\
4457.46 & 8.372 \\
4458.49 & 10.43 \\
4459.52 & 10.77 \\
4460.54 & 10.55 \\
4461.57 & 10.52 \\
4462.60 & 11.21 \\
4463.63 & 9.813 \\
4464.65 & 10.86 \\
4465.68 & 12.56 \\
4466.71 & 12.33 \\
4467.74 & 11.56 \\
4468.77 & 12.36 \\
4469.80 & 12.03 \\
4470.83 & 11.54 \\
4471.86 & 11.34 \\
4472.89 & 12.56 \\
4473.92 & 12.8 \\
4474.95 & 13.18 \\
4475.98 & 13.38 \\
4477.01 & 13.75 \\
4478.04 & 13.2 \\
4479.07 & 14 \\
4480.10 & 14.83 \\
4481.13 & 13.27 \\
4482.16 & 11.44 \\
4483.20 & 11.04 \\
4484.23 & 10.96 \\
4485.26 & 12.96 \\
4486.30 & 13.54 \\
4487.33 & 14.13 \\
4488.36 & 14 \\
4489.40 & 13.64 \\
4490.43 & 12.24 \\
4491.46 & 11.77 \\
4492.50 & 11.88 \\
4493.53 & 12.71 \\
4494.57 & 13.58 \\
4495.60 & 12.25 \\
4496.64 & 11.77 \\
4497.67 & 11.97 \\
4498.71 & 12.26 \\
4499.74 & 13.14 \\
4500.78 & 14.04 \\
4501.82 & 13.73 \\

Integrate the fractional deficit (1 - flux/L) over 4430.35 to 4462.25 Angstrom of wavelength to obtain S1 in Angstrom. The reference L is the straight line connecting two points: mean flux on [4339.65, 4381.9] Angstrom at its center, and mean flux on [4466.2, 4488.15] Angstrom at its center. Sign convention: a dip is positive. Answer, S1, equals 1.96 Angstrom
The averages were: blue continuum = 10.9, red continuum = 12.7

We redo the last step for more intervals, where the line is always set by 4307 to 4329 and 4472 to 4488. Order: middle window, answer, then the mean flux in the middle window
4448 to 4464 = 1.6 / 11.1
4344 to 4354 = -1.8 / 11.3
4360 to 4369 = -1.8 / 12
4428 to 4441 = 0.3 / 11.5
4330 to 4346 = -3.9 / 11.6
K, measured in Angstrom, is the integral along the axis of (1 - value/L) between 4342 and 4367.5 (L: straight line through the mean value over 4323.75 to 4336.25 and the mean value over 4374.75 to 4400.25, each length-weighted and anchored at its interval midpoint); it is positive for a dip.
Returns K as -1.63 Angstrom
